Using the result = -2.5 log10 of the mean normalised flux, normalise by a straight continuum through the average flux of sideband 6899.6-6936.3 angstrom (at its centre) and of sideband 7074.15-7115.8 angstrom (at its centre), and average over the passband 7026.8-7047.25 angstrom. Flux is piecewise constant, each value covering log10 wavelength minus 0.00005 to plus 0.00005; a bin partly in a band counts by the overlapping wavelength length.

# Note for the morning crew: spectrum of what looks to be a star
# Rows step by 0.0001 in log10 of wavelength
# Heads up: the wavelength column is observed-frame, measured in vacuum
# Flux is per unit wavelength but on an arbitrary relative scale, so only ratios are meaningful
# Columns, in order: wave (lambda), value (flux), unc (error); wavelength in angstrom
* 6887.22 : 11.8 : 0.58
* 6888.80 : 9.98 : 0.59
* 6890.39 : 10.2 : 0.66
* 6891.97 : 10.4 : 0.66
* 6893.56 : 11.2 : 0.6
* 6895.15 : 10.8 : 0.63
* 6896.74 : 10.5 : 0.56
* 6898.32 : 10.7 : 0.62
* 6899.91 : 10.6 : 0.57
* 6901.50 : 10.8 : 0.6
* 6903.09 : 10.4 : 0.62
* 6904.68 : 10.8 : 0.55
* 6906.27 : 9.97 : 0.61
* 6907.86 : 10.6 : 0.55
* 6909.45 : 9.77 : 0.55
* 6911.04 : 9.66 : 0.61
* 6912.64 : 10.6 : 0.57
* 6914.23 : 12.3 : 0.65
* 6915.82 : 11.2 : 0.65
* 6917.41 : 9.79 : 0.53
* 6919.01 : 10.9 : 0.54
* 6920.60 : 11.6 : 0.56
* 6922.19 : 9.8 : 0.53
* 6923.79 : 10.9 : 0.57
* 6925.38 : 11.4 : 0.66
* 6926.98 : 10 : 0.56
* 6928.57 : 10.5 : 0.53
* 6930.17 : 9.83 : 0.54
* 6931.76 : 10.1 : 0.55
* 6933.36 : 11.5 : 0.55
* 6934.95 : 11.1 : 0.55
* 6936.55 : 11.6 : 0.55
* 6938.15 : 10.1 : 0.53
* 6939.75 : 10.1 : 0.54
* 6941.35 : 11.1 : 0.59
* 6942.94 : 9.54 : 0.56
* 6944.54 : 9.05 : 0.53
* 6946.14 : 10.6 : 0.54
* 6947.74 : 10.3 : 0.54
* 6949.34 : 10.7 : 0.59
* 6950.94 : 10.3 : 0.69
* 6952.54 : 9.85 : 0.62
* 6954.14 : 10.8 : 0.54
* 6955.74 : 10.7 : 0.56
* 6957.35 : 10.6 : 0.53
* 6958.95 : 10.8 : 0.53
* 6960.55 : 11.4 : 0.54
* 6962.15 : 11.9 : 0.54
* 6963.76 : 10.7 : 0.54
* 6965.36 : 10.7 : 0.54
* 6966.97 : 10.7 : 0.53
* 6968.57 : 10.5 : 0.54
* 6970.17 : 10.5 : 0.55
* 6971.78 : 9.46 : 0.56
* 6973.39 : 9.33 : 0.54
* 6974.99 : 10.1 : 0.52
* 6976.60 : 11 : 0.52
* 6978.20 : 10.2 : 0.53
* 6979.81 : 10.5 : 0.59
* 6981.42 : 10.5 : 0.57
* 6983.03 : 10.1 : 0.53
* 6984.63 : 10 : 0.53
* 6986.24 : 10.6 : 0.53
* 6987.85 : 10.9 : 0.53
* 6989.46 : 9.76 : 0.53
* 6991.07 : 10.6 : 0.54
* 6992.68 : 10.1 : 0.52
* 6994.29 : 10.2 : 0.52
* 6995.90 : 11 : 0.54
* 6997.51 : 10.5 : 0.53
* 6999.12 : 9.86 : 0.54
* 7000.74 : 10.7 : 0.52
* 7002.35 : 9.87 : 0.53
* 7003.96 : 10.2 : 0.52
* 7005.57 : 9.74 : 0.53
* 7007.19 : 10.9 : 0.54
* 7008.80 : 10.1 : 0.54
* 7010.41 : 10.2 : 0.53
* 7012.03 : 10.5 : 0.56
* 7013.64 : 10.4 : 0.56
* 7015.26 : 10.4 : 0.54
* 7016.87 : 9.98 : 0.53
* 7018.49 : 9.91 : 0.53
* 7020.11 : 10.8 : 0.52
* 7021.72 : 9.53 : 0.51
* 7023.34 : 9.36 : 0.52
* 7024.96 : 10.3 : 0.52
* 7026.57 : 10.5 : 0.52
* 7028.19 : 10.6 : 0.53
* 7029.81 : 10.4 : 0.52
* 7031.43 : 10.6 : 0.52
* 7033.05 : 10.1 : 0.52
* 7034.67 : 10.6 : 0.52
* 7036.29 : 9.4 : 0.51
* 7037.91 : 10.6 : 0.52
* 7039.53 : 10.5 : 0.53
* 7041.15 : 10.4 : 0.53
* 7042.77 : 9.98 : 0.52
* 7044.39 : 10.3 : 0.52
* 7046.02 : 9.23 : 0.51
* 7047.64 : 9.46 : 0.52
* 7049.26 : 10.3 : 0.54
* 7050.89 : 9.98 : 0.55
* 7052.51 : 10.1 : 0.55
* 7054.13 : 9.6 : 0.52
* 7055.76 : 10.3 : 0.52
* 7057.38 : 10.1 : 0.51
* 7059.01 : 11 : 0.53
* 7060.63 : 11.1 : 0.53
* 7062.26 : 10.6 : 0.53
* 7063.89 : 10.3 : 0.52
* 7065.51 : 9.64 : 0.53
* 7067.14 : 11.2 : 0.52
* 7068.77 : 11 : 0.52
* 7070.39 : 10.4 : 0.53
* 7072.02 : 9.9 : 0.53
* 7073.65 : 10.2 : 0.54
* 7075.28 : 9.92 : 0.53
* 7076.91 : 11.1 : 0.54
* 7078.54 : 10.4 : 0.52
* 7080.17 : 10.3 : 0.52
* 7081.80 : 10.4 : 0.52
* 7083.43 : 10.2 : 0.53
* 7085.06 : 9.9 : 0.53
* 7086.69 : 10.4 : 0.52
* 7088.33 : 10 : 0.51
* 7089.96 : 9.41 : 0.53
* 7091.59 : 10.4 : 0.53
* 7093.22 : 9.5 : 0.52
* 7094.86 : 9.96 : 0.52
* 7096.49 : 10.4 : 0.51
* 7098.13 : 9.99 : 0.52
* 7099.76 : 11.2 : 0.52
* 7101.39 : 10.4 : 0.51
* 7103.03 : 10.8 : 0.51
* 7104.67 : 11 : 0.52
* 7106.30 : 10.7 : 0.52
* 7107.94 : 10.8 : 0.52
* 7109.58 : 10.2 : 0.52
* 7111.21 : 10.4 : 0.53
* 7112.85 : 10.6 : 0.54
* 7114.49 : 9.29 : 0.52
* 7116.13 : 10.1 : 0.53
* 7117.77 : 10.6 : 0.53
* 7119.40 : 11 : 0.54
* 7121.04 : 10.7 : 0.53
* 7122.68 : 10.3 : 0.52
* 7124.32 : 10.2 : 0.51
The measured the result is 0.02 mag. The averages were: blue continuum 10.6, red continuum 10.3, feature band 10.2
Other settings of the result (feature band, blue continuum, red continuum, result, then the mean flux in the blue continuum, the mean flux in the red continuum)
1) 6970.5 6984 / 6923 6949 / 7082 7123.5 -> 0.03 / 10.5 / 10.3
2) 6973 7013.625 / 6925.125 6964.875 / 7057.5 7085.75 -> 0.02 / 10.6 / 10.4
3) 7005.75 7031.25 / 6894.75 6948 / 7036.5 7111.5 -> 0.01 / 10.5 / 10.3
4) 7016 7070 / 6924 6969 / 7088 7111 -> 0.02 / 10.6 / 10.4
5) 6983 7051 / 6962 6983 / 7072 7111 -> 0.02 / 10.4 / 10.3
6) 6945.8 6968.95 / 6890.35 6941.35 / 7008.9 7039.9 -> -0.02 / 10.6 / 10.2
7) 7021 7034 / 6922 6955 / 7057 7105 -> 0.02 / 10.4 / 10.4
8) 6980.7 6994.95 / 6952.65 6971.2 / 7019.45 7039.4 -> 0.03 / 10.8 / 10.2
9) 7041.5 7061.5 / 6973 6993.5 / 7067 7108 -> 0.02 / 10.3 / 10.4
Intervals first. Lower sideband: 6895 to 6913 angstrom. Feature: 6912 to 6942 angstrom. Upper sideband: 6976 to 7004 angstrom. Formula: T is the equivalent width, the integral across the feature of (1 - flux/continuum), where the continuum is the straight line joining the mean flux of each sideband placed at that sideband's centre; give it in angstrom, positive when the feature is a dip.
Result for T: -1.0 angstrom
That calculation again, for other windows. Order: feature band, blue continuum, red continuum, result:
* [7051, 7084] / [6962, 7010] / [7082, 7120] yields -0.2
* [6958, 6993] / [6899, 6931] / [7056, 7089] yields 0.1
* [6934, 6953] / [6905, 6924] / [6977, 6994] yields 0.2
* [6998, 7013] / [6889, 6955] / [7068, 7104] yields 0.2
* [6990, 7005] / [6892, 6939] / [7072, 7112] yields 0.3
